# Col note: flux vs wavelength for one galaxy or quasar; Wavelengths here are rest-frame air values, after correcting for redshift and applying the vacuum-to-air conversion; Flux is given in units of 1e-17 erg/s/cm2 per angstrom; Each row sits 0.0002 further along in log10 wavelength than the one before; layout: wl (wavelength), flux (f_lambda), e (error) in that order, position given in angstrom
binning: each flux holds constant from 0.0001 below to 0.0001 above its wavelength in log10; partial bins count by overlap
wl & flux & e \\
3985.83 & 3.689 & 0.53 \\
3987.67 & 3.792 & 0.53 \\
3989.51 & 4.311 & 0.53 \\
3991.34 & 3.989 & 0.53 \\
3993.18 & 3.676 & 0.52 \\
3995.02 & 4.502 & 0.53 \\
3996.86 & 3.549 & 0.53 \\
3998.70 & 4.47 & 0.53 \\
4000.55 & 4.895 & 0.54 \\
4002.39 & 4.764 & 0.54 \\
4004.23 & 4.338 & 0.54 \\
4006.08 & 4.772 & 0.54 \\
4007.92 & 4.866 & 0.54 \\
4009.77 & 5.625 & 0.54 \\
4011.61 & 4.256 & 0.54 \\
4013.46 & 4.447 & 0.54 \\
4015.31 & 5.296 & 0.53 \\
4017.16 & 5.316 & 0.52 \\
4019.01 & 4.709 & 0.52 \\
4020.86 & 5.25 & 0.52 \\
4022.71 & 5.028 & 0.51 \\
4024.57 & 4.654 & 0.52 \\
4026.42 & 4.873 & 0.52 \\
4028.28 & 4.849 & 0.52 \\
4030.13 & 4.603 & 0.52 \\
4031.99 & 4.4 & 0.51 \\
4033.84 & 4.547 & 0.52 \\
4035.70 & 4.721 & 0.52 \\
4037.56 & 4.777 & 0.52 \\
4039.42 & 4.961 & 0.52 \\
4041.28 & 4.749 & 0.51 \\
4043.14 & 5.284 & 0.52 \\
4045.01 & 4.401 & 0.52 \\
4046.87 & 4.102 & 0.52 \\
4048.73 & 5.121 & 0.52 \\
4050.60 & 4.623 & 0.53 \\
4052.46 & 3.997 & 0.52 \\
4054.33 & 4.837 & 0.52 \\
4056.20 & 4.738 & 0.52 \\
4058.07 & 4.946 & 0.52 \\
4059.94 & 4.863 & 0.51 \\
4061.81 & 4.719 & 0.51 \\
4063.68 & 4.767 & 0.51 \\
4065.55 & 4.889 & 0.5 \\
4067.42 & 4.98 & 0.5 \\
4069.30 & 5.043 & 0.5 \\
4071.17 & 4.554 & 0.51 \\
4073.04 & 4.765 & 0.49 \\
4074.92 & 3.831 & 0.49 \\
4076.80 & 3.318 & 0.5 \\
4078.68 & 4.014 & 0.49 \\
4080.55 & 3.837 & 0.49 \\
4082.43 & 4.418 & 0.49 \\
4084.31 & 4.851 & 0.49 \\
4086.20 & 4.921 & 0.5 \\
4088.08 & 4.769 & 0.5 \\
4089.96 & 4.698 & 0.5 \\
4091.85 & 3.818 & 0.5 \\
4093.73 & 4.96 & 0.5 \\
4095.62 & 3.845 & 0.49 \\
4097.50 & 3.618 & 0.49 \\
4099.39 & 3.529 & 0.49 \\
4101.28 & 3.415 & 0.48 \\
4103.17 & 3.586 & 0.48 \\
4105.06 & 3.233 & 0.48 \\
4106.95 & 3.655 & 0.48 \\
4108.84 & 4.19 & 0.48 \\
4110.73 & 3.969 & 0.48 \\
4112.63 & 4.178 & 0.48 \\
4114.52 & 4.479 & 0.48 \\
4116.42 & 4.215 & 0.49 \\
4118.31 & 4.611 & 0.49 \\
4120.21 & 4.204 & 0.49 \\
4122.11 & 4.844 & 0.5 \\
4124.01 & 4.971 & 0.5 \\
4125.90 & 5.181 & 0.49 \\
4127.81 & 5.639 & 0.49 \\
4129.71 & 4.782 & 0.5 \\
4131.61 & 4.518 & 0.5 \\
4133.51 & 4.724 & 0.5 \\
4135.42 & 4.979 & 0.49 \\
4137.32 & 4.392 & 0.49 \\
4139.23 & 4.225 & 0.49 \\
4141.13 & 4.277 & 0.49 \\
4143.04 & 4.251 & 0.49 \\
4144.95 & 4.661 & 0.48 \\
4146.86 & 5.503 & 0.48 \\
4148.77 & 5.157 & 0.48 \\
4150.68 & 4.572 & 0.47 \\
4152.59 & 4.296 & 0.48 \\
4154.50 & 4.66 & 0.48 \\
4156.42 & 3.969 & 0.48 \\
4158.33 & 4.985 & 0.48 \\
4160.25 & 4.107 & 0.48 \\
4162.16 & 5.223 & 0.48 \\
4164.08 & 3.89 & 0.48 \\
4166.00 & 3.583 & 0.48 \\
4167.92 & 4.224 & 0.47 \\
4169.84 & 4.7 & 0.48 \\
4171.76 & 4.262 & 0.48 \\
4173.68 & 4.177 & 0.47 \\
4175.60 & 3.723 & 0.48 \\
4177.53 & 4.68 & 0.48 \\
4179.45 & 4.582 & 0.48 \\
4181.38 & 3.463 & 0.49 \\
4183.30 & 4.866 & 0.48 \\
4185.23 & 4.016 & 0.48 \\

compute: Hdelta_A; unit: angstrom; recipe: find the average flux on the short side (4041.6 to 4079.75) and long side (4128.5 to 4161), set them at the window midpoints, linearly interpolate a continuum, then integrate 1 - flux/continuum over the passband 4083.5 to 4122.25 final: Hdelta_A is 3.7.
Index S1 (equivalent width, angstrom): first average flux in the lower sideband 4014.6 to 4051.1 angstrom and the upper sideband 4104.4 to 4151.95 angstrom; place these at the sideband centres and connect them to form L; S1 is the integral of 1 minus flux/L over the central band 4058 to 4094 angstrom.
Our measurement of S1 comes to 1.2 angstrom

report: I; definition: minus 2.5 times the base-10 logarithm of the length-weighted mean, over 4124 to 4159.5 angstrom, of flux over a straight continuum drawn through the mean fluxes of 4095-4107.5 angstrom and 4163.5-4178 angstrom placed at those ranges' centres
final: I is -0.21 mag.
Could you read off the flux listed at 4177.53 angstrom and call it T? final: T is 4.68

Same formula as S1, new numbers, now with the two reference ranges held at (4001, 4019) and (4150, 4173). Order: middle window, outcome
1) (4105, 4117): 1.30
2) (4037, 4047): -0.02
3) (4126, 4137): -1.12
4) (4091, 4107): 2.89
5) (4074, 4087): 1.30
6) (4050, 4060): 0.11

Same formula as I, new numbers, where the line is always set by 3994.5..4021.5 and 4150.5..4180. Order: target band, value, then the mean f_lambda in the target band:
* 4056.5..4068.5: -0.06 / 4.85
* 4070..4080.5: 0.12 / 4.1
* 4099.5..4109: 0.25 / 3.56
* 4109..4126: 0.00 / 4.47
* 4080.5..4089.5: -0.02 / 4.64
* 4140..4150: -0.09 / 4.76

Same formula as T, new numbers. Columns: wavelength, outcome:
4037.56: 4.777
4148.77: 5.157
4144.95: 4.661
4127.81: 5.639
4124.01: 4.971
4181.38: 3.463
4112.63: 4.178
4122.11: 4.844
